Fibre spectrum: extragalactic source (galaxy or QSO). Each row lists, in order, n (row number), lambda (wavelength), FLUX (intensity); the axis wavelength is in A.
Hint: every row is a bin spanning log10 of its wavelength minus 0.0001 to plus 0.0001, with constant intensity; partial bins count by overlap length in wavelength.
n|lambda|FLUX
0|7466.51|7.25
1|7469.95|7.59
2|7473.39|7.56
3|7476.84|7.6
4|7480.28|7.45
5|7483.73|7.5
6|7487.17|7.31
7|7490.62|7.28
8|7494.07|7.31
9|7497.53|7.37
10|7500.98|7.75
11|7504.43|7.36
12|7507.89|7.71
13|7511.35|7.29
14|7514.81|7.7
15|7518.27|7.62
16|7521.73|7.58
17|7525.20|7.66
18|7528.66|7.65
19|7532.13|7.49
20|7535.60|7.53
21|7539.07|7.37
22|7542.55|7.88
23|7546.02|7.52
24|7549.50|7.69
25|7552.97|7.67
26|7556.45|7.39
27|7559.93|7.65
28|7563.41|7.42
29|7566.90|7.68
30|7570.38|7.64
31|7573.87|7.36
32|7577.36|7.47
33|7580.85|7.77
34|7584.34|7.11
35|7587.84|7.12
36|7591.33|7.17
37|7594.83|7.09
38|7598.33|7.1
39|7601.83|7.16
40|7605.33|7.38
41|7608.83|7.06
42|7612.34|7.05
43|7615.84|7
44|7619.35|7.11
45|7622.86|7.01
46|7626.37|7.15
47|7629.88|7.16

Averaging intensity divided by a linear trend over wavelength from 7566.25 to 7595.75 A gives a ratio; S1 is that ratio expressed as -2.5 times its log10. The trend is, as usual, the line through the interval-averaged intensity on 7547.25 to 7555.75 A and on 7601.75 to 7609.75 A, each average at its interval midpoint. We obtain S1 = 0.01 mag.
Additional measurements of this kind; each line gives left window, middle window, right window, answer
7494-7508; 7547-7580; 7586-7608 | -0.041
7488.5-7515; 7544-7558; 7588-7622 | -0.041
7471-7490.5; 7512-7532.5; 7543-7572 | -0.010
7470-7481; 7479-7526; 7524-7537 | 0.011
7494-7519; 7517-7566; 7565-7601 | -0.020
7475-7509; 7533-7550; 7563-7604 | -0.028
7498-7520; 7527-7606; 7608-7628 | -0.022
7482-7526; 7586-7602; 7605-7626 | 0.007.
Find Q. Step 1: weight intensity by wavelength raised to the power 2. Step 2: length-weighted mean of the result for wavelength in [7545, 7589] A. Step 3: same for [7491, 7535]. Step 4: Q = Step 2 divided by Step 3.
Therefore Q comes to 1.0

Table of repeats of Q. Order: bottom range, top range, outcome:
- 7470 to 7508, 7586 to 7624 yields 0.98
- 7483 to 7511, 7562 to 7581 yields 1.03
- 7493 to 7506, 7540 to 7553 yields 1.04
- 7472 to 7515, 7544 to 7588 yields 1.03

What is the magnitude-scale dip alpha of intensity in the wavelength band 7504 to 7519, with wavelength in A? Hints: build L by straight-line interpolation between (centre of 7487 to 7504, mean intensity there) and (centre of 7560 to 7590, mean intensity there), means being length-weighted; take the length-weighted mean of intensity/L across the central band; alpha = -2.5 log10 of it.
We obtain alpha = -0.02 mag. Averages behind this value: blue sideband 7.41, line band 7.54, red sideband 7.45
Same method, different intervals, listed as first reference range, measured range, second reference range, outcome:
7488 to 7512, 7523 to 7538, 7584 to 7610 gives -0.03 mag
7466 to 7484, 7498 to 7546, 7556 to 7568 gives -0.01 mag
